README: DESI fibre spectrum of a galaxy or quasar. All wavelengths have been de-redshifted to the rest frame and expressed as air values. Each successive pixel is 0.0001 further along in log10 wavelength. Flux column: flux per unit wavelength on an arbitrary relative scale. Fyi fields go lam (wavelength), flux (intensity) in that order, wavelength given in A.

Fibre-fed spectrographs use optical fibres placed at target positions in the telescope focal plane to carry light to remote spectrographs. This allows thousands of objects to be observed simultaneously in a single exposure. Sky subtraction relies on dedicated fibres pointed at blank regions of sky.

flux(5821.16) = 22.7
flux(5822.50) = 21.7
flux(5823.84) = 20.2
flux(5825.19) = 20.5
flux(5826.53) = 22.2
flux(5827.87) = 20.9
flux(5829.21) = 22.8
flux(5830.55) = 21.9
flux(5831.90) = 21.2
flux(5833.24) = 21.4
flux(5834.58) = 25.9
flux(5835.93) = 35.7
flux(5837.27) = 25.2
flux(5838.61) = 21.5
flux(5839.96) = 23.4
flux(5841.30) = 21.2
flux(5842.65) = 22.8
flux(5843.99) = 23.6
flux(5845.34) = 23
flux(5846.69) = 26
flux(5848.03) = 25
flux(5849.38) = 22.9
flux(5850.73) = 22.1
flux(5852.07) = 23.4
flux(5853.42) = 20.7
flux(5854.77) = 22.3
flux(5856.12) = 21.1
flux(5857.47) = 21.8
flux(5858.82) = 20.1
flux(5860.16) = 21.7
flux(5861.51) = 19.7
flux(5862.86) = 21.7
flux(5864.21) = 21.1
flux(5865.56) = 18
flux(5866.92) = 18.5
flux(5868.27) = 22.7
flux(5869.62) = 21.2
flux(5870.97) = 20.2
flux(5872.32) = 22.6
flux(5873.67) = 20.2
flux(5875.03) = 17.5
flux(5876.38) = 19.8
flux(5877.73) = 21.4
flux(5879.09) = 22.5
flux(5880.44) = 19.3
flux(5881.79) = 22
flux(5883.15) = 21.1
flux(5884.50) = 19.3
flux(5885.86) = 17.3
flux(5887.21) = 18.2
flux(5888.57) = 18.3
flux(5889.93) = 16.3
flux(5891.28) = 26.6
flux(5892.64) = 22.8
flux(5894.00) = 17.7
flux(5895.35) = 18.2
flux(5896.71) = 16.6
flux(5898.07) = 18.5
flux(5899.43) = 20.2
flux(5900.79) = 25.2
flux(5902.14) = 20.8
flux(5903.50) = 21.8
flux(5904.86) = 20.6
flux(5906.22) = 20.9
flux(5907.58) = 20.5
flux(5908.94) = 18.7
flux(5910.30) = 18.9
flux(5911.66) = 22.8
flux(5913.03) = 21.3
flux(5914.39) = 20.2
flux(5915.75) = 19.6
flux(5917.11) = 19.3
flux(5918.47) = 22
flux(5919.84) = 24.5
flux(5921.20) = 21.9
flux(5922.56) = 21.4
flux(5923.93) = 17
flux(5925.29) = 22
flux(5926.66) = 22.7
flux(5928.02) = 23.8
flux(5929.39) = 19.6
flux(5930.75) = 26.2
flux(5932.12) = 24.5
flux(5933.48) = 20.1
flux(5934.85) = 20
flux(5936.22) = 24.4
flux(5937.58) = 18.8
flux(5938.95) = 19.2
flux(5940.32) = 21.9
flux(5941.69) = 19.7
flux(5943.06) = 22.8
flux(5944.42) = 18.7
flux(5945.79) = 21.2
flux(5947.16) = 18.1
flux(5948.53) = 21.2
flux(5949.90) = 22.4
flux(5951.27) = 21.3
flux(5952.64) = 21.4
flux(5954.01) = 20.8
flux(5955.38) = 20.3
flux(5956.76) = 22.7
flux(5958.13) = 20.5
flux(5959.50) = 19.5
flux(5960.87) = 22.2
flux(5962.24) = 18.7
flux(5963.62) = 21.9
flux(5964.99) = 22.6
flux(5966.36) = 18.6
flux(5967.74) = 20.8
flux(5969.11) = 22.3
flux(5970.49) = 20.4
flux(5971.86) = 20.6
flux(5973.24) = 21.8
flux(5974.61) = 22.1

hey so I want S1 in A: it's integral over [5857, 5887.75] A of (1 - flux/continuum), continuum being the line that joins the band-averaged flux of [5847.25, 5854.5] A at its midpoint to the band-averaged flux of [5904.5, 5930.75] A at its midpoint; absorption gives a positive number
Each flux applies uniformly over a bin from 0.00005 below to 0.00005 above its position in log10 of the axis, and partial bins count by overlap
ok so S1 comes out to 2.7 A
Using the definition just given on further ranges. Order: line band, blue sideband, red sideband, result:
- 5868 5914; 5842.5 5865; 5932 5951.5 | 2.8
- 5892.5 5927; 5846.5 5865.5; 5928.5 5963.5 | 1.3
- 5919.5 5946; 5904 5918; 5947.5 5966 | -1.0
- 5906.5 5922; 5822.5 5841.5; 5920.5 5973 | 0.6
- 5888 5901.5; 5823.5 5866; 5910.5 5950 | 1.1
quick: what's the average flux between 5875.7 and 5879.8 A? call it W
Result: 21.2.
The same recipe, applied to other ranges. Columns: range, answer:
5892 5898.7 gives 18.7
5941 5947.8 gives 20.1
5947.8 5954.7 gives 21.4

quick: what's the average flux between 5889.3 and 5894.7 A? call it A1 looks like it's 20.9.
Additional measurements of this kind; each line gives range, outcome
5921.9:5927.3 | 20.7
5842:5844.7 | 23.2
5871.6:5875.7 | 20.1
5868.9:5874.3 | 21.1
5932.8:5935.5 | 20.1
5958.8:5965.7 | 21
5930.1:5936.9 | 23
